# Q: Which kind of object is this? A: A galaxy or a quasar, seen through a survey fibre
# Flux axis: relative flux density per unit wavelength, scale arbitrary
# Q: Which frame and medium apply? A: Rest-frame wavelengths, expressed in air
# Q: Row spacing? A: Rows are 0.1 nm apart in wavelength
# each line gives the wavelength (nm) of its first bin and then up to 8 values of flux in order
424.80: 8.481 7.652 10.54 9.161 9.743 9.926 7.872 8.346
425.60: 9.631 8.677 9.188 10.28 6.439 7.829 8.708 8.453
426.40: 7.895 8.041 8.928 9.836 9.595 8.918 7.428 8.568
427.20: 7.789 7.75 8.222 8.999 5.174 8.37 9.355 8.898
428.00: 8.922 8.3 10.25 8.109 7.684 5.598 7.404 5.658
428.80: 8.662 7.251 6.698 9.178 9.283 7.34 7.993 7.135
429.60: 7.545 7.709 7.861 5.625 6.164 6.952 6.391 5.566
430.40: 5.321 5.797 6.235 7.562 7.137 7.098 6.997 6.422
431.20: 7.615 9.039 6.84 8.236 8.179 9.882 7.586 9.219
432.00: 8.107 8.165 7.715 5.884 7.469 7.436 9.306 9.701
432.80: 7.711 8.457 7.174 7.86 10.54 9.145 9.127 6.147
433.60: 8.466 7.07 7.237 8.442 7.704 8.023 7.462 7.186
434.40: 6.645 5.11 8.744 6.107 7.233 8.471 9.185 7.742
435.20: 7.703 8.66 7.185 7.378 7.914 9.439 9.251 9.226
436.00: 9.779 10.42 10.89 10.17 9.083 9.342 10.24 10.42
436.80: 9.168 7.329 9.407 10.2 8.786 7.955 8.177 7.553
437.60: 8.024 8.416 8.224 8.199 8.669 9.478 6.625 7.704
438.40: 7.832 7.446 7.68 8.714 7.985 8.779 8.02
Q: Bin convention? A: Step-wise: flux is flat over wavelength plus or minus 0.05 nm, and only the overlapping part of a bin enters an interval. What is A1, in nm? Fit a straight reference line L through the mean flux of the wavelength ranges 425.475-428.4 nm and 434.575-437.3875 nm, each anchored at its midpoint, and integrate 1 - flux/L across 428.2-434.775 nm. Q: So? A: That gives 0.85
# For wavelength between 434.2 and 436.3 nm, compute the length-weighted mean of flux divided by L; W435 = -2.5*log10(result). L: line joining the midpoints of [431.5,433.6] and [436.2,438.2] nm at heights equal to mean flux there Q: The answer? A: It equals 0.05 mag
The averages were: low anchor 8.25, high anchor 8.88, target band 8.24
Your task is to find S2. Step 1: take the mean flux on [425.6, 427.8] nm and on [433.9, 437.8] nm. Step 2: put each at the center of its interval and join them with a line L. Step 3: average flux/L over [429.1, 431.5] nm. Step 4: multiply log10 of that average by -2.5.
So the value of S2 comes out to 0.19 mag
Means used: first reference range 8.39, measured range 7.1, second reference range 8.46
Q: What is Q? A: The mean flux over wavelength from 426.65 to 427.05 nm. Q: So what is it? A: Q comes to 8.94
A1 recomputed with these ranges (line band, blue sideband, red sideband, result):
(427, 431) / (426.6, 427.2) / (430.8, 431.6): 0.34 nm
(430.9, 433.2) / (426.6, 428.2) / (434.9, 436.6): 0.20 nm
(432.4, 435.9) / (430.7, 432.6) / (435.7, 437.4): 0.25 nm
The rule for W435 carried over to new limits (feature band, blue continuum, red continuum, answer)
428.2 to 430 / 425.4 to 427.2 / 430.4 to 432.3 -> 0.07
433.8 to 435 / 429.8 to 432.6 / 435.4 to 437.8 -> 0.12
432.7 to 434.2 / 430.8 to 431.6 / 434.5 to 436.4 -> -0.01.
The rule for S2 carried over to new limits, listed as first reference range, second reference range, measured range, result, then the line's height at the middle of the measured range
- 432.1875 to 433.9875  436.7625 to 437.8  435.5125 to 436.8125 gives -0.15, 8.37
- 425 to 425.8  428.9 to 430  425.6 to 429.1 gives 0.02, 8.38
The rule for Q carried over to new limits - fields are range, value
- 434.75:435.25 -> 8.07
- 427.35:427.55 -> 8.61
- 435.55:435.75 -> 8.68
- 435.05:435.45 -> 7.82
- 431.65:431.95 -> 8.9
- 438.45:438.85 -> 7.96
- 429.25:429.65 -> 7.5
